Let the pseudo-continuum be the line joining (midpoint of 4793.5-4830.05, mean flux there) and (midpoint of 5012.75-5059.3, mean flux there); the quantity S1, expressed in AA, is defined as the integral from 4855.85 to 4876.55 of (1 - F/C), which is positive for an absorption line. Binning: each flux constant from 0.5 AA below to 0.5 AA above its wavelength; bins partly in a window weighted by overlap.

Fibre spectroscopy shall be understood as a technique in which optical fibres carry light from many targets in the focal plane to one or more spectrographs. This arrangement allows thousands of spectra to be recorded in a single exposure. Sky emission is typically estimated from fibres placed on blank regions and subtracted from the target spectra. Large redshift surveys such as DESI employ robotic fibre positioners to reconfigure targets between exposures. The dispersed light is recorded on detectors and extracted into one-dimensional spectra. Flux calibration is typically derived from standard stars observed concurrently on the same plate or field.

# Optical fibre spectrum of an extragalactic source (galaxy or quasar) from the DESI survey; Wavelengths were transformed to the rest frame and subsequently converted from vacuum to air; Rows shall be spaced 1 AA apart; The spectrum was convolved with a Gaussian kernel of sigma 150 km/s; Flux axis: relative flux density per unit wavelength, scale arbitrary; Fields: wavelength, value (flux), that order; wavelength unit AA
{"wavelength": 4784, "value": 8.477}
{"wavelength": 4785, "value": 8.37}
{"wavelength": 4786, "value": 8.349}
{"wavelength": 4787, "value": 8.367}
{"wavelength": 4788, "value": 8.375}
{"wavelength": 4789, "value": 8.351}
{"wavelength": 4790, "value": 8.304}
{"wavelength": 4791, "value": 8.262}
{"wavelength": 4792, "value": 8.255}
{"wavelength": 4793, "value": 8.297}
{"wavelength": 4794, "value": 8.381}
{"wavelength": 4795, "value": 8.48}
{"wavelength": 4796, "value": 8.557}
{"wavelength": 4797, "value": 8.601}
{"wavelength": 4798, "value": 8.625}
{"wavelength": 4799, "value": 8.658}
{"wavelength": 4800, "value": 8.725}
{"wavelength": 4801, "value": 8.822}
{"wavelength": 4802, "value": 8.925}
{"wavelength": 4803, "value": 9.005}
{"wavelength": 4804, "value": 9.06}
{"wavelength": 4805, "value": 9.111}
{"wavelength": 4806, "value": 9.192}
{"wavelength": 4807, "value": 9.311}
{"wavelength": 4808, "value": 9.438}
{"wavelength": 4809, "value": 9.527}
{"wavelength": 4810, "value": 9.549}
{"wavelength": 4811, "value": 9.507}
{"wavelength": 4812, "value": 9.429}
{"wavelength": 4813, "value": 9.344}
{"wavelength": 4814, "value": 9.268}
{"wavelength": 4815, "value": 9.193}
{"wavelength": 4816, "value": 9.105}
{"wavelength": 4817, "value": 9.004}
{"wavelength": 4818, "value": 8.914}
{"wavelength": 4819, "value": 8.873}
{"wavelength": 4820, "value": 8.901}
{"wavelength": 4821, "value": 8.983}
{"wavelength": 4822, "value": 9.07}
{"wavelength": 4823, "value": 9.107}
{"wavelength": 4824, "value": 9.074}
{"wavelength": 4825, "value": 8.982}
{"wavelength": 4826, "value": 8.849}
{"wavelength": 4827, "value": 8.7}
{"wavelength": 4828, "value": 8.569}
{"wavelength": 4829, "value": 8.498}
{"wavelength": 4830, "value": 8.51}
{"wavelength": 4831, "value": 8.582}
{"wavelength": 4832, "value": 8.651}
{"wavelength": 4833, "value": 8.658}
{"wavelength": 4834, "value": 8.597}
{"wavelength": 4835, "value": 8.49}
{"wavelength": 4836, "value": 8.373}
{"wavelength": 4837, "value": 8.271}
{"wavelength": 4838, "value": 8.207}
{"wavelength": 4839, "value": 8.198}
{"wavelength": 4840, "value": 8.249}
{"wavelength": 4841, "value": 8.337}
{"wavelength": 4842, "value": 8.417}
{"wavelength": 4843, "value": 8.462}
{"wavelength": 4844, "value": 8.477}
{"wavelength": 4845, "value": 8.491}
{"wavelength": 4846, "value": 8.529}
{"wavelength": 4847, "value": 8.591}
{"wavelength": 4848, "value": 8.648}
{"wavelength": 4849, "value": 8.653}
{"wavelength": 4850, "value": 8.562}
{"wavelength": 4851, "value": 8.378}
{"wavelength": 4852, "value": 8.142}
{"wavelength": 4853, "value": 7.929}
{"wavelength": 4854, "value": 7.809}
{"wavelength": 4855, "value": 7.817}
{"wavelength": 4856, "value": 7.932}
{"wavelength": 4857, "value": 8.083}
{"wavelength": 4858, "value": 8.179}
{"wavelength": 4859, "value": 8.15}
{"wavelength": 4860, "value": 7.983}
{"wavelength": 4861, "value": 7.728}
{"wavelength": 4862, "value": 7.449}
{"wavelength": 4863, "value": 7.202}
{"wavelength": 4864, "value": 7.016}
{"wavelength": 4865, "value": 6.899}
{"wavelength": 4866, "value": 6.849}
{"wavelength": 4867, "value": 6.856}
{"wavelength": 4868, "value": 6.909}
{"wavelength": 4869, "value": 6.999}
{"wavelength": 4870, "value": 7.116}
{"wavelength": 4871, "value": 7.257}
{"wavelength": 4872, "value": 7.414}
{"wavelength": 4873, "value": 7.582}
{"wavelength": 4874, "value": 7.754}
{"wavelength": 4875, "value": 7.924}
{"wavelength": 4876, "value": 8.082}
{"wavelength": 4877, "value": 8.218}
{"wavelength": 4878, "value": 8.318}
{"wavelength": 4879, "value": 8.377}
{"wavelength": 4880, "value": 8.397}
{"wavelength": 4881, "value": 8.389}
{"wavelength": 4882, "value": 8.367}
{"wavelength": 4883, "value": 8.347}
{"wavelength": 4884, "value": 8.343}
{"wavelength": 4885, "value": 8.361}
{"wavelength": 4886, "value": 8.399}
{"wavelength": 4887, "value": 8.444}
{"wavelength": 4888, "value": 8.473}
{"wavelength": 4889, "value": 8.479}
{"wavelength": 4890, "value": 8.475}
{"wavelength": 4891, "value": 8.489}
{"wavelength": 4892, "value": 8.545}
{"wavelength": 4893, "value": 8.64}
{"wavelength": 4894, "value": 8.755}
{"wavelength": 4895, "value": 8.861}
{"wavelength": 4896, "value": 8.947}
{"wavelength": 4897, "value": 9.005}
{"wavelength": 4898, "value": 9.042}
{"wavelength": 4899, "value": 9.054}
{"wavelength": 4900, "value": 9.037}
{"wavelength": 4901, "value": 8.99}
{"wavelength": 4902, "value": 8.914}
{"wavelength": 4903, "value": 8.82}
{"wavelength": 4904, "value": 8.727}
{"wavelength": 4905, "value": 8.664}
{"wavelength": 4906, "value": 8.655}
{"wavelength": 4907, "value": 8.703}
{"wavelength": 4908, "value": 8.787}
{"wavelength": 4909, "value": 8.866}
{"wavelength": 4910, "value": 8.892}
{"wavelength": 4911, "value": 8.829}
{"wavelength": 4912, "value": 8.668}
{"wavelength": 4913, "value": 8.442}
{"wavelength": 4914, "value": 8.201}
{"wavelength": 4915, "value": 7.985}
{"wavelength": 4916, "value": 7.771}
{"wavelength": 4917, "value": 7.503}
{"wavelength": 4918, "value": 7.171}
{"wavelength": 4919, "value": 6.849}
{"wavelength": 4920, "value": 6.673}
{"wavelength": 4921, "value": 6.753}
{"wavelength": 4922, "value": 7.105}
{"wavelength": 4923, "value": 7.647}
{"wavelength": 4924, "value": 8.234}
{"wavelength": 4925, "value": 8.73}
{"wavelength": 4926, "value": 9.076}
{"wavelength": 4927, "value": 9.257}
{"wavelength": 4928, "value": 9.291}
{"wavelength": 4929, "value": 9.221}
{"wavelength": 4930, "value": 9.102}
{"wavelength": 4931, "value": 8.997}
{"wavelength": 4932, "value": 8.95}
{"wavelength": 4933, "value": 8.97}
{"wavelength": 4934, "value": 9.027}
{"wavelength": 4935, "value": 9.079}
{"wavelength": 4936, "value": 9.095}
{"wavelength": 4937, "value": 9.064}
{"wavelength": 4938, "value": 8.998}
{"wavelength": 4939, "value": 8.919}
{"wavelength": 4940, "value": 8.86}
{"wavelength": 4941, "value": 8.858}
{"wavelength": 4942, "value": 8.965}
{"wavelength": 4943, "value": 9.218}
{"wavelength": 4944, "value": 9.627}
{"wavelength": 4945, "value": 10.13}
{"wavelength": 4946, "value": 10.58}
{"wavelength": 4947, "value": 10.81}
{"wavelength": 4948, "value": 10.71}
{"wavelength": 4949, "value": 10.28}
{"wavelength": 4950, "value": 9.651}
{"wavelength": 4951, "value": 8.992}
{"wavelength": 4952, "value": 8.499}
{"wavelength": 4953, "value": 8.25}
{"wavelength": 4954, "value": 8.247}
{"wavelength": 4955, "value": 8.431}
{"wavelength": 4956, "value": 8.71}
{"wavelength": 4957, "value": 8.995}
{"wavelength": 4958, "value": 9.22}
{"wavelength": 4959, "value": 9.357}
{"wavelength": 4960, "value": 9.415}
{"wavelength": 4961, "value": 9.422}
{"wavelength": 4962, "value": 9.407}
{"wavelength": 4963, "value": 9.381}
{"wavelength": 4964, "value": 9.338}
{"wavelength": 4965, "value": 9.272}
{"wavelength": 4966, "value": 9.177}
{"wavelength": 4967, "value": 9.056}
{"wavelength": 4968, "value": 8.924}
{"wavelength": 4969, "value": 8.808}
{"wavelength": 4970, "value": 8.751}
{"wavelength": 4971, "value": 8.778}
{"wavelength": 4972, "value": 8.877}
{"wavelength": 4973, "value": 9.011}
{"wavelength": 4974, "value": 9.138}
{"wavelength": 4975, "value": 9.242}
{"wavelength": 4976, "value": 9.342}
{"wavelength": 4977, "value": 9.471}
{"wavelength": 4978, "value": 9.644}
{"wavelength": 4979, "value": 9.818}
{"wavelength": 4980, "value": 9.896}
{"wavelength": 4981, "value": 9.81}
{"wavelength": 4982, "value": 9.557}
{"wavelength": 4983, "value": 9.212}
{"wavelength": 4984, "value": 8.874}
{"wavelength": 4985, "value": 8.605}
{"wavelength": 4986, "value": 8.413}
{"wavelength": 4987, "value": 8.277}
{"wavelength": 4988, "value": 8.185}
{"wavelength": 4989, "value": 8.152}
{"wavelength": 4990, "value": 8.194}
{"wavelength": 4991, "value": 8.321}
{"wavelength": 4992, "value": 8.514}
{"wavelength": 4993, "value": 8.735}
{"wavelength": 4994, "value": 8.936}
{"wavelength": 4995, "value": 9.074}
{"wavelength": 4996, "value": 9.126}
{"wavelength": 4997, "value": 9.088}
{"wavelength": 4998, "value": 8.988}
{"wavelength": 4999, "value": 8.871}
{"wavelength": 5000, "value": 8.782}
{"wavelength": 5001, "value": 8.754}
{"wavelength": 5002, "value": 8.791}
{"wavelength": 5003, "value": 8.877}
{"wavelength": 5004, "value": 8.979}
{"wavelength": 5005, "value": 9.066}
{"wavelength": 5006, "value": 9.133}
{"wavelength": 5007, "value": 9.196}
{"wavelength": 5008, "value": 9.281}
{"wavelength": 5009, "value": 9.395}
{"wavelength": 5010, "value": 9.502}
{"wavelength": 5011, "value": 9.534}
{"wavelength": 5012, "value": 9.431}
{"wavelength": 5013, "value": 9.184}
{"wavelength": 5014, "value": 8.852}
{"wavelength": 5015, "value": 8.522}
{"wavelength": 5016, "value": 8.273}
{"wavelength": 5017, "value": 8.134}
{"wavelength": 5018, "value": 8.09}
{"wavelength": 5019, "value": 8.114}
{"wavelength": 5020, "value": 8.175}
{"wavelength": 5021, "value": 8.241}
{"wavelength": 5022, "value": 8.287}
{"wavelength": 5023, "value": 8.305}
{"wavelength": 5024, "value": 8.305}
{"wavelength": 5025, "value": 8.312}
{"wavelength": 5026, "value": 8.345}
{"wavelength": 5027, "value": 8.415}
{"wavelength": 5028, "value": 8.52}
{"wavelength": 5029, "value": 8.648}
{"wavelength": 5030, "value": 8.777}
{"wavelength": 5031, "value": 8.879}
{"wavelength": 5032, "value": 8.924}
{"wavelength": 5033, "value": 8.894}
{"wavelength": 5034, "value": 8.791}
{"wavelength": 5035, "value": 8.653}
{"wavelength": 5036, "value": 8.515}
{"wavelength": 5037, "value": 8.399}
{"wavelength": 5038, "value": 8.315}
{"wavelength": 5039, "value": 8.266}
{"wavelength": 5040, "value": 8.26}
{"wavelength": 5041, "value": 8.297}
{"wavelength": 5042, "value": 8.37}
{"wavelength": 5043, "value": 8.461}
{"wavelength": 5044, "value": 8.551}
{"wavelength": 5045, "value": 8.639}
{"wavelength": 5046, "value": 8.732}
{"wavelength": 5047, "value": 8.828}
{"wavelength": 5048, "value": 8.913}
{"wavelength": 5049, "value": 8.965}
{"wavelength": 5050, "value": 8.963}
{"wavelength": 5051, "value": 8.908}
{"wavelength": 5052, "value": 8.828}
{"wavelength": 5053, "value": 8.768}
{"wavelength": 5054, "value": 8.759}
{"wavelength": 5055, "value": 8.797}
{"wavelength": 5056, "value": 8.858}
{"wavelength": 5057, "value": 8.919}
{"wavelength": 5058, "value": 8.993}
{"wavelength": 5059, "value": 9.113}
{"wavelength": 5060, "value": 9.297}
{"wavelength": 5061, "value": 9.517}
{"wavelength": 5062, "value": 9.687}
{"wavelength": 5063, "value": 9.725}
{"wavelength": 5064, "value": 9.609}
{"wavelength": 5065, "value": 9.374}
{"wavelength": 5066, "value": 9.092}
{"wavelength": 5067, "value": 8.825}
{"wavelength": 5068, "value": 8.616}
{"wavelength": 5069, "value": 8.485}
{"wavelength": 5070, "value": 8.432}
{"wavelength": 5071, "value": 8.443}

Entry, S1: 3.2 AA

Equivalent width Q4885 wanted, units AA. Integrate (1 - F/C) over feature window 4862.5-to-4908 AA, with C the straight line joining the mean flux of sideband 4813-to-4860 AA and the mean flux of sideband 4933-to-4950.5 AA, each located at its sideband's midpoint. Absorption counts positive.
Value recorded 4.0 AA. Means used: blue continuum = 8.56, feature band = 8.21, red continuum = 9.51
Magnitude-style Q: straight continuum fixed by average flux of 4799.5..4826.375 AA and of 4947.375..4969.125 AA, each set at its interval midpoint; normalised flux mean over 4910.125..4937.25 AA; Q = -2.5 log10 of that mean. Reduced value 0.100 mag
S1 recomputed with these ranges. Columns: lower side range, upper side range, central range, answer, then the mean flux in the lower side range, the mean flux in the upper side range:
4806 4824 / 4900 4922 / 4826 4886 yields 4.8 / 9.2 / 8.22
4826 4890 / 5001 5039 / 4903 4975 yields -3.8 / 8.11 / 8.7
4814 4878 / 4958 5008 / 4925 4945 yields -0.8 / 8.22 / 9.03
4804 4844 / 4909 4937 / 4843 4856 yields 0.6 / 8.86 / 8.37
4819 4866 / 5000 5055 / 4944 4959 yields -1.5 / 8.32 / 8.69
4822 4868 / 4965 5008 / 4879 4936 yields 0.3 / 8.22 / 8.97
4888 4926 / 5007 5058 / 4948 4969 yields -1.6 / 8.39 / 8.67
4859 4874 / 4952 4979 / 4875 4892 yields -1.7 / 7.28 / 9.07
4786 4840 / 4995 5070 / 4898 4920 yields 0.9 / 8.78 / 8.8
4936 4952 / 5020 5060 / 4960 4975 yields 0.3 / 9.53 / 8.64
